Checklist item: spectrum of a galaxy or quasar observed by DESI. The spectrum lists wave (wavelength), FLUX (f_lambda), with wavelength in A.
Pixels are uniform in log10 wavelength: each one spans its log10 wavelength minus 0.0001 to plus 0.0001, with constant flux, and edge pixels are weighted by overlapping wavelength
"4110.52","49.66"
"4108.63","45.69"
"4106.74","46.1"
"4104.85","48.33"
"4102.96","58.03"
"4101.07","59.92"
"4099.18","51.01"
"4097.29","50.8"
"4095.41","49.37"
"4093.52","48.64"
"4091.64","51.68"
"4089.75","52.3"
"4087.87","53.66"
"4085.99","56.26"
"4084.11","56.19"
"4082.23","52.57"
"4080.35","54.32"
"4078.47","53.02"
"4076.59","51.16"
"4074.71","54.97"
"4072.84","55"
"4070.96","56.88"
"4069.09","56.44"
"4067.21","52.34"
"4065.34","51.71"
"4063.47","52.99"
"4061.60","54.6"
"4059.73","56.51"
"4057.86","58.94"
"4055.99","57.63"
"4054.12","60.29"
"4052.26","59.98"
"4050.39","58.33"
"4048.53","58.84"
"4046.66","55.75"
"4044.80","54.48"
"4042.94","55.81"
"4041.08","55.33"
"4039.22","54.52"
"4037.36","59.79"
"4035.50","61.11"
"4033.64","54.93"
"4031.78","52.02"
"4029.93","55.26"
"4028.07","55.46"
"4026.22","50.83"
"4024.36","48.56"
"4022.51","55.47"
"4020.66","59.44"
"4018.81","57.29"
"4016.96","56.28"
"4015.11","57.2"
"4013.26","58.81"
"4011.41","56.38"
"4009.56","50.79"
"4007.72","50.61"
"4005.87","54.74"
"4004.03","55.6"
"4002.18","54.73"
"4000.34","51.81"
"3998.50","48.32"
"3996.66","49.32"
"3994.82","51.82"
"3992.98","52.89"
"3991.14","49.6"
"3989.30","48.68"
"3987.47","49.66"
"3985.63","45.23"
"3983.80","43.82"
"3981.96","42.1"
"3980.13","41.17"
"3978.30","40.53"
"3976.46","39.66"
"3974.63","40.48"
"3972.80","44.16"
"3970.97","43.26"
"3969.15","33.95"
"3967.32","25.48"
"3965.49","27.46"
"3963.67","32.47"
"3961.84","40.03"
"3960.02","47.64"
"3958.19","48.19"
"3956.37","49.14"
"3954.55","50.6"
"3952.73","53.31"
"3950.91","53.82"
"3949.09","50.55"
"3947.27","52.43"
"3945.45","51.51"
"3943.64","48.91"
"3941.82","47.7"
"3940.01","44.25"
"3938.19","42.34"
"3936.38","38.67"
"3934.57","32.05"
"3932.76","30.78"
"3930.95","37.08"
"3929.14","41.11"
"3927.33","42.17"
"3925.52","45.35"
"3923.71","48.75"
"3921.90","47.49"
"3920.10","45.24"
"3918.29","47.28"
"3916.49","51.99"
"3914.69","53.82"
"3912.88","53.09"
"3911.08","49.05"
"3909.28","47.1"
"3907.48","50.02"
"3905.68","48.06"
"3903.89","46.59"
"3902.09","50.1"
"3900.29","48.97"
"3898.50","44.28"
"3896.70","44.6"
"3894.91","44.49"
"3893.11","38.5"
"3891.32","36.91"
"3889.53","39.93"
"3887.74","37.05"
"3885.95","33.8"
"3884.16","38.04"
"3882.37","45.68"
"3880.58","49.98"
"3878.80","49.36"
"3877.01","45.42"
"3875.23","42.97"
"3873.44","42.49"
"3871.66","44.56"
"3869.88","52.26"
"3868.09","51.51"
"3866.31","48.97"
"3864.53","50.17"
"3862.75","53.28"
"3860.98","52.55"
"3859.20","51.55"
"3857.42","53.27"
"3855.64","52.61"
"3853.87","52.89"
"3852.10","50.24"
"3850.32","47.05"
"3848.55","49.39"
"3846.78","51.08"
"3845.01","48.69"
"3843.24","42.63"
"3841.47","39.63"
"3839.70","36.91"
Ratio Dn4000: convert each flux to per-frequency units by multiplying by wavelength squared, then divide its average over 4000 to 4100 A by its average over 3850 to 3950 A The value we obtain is 1.3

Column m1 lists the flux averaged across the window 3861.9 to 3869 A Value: 50.9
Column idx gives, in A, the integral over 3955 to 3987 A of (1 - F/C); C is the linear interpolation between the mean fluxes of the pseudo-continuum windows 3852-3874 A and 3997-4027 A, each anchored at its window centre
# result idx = 7.6 A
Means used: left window 50.6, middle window 40.6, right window 54.1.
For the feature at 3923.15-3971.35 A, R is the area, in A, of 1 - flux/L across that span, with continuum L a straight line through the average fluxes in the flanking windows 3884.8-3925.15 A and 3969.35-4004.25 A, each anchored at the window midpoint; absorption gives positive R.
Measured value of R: 3.4 A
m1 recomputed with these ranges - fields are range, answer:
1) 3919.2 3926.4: 46.7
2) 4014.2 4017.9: 56.7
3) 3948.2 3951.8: 52.2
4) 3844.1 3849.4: 49.7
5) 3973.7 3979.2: 40.2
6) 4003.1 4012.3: 53.6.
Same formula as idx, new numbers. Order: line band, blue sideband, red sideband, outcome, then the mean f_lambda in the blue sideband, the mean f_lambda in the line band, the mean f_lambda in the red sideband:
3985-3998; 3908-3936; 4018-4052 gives 0.5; 44.8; 49.7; 55.8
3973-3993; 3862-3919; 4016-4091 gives 2.7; 46.2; 44.5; 55.4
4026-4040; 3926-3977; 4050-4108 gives -1.6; 42.5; 55.7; 54.1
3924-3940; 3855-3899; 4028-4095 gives 3.0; 45.7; 39.4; 55.2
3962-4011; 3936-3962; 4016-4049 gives 6.4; 48.4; 45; 55.6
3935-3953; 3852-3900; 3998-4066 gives 0.9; 46.2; 47.8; 55.5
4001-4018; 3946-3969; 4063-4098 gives -2.5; 44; 55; 53.2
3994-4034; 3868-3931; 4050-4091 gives -1.5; 45.5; 53.9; 55.2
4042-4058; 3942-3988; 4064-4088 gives -1.8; 43.8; 57.7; 54.2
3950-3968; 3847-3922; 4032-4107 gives 2.6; 47.2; 43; 54.8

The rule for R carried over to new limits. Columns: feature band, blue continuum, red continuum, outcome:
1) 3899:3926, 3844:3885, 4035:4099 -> 0.78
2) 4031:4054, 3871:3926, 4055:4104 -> -2.00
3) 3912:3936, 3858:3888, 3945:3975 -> 0.43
